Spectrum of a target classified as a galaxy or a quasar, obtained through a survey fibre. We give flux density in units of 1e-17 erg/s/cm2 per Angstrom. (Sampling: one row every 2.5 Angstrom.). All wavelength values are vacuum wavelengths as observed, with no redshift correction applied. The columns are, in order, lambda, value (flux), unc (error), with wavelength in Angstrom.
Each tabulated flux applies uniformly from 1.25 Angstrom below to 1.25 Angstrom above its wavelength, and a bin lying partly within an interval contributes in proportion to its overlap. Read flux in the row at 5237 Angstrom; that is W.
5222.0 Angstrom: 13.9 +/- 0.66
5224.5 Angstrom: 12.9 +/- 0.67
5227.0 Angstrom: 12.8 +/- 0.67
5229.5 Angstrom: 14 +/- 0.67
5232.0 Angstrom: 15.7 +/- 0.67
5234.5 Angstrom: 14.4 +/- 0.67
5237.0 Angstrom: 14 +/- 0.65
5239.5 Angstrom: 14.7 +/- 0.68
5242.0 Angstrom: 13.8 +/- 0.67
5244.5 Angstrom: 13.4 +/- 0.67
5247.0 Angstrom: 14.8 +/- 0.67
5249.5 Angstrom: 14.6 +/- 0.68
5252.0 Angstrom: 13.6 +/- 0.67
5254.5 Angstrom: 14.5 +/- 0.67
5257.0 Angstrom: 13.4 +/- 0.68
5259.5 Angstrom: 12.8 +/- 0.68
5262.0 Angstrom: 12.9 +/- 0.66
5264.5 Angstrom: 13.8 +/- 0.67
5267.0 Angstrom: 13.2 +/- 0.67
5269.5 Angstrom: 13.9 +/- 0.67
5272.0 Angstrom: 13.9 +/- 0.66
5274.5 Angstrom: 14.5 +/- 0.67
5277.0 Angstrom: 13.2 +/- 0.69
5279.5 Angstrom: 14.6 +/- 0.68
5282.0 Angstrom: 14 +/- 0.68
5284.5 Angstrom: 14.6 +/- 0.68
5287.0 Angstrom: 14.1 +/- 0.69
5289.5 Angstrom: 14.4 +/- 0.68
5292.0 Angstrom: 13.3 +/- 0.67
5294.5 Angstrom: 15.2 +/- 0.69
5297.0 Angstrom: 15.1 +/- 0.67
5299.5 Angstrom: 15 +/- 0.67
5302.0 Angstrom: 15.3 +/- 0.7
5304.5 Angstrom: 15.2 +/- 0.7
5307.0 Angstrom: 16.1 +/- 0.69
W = 14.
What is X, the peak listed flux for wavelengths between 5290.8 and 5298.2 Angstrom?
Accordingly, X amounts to 15.2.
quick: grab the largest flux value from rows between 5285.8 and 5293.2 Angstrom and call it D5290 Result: 14.4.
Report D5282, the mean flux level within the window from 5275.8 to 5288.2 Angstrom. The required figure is 14.1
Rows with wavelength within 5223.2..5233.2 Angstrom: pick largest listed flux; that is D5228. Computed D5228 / 15.7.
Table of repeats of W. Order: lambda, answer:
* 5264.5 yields 13.8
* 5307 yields 16.1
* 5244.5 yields 13.4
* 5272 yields 13.9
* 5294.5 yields 15.2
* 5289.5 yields 14.4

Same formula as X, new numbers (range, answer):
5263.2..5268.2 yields 13.8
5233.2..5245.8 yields 14.7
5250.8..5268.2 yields 14.5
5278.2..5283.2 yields 14.6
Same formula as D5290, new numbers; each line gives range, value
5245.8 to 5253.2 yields 14.8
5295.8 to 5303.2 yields 15.3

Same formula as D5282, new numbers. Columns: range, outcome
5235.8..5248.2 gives 14.1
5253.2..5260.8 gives 13.6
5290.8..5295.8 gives 14.3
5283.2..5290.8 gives 14.4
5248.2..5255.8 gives 14.2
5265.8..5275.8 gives 13.9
